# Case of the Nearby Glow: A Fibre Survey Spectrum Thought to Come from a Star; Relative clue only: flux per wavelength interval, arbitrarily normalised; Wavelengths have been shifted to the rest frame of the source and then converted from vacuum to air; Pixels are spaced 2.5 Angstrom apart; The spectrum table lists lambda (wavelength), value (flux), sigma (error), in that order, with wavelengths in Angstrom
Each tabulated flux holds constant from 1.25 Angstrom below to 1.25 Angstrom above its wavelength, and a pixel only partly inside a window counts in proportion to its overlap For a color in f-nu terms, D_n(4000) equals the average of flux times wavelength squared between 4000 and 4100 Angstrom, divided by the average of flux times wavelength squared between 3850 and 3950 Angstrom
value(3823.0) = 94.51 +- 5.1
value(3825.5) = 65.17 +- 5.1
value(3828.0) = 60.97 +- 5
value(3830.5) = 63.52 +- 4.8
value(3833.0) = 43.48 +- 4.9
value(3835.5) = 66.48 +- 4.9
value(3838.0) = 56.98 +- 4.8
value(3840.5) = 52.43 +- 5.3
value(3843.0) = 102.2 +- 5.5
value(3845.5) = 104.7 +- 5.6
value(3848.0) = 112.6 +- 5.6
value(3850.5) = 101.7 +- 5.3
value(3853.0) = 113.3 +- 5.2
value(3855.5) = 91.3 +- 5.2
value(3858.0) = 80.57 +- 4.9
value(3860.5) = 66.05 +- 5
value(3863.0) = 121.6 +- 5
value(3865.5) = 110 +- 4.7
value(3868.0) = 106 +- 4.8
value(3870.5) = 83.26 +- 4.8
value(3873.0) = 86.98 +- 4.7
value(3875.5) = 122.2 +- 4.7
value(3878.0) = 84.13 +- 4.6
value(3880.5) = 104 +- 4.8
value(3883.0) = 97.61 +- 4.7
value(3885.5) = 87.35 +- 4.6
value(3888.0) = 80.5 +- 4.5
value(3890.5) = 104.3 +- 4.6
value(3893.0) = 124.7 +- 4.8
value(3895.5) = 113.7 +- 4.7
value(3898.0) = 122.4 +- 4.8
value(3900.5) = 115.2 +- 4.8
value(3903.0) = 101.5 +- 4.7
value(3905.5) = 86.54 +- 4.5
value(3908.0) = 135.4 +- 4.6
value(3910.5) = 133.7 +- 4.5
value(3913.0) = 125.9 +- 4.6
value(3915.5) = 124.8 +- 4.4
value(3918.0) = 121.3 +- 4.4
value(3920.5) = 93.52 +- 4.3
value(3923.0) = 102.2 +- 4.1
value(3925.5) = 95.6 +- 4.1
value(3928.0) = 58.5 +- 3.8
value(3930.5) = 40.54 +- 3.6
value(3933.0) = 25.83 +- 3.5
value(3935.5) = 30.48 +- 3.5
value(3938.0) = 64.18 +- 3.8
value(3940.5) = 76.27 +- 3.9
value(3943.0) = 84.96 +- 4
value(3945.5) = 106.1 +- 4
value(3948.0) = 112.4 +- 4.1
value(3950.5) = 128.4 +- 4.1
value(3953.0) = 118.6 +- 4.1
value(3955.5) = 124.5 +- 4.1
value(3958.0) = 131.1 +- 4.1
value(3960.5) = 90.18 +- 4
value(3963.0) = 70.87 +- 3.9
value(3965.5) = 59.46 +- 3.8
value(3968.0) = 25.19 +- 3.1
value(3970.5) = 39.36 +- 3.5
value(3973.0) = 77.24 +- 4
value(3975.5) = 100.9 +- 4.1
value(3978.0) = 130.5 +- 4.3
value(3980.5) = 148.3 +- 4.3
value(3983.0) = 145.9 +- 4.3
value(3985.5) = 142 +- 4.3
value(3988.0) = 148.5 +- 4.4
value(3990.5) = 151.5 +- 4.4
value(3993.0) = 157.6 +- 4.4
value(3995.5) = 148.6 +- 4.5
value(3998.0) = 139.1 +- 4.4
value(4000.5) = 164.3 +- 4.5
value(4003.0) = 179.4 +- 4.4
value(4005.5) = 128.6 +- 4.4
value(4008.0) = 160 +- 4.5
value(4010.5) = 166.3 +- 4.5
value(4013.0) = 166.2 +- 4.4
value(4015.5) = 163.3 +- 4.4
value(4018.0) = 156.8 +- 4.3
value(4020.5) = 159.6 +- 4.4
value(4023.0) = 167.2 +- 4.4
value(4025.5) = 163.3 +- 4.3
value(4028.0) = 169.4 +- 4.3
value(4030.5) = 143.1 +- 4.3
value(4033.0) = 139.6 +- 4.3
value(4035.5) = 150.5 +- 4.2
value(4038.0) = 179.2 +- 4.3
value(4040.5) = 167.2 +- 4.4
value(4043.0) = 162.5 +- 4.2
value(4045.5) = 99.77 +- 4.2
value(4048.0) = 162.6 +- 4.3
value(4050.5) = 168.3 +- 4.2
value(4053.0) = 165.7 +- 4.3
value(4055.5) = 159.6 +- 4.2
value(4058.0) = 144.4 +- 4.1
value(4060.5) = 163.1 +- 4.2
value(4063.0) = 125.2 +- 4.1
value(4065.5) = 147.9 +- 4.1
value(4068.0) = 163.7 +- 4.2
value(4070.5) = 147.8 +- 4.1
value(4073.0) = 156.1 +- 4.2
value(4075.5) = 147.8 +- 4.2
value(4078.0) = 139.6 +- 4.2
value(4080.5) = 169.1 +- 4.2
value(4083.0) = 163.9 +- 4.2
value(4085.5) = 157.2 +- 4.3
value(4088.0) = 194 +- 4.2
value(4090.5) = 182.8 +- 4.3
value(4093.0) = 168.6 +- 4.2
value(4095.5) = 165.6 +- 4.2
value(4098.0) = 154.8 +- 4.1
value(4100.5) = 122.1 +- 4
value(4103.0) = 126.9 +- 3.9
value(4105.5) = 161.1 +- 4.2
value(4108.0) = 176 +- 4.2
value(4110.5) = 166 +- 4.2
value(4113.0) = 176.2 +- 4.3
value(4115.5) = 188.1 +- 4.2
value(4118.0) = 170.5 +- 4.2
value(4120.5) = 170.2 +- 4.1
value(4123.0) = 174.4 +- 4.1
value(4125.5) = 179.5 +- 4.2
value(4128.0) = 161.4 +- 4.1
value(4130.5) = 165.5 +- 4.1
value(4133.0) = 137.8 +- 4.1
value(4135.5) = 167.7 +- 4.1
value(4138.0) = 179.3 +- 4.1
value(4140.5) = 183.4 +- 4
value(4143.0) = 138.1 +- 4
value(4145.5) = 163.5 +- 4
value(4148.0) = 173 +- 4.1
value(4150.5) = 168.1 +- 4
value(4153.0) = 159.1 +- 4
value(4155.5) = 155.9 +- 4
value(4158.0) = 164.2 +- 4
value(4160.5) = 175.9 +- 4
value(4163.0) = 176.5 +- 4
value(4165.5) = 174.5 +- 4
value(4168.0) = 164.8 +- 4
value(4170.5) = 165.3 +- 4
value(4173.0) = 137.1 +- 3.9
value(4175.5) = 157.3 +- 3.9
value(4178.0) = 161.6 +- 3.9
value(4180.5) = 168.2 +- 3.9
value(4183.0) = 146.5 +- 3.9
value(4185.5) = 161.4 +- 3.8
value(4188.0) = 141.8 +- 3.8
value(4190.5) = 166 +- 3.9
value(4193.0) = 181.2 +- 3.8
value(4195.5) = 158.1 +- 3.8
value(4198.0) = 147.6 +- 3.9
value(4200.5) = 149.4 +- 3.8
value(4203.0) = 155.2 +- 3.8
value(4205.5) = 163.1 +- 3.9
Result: 1.8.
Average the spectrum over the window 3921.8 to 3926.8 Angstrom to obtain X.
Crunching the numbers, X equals 98.5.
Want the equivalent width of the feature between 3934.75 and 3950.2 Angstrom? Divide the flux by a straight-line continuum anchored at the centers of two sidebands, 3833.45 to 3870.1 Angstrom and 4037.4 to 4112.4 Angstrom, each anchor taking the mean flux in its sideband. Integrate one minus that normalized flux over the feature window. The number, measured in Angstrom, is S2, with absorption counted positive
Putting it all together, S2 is 4.5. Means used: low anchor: 90.6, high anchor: 157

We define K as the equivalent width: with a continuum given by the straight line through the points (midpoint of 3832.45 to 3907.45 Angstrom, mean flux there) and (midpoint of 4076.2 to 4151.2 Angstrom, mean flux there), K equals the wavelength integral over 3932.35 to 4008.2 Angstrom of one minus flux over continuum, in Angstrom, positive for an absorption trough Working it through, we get 9.34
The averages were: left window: 95.6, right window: 165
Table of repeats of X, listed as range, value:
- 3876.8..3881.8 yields 94.2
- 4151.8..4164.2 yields 166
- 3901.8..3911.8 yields 114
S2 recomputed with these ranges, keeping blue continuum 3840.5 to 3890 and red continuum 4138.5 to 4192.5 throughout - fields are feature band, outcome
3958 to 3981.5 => 7.0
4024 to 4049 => -3.7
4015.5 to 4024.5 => -2.1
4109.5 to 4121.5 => -1.8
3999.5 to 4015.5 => -4.1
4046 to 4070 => -2.5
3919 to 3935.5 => 6.4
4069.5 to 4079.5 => -0.4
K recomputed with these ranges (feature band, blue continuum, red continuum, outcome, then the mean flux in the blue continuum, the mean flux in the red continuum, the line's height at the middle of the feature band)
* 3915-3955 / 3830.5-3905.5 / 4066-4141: 9.7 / 94.4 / 164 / 114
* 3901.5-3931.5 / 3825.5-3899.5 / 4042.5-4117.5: 1.5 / 91.5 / 158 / 108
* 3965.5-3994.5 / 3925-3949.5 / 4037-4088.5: -3.6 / 69.3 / 156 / 98.7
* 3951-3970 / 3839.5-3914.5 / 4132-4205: 4.9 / 103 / 161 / 119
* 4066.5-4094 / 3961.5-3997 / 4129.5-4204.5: -4.9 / 110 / 161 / 138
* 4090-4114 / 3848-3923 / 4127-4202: -1.6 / 105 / 162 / 149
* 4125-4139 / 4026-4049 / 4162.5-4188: -0.6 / 153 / 160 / 158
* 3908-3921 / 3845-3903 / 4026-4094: -1.1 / 101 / 157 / 114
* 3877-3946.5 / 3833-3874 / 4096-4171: 6.6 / 89.6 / 165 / 105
